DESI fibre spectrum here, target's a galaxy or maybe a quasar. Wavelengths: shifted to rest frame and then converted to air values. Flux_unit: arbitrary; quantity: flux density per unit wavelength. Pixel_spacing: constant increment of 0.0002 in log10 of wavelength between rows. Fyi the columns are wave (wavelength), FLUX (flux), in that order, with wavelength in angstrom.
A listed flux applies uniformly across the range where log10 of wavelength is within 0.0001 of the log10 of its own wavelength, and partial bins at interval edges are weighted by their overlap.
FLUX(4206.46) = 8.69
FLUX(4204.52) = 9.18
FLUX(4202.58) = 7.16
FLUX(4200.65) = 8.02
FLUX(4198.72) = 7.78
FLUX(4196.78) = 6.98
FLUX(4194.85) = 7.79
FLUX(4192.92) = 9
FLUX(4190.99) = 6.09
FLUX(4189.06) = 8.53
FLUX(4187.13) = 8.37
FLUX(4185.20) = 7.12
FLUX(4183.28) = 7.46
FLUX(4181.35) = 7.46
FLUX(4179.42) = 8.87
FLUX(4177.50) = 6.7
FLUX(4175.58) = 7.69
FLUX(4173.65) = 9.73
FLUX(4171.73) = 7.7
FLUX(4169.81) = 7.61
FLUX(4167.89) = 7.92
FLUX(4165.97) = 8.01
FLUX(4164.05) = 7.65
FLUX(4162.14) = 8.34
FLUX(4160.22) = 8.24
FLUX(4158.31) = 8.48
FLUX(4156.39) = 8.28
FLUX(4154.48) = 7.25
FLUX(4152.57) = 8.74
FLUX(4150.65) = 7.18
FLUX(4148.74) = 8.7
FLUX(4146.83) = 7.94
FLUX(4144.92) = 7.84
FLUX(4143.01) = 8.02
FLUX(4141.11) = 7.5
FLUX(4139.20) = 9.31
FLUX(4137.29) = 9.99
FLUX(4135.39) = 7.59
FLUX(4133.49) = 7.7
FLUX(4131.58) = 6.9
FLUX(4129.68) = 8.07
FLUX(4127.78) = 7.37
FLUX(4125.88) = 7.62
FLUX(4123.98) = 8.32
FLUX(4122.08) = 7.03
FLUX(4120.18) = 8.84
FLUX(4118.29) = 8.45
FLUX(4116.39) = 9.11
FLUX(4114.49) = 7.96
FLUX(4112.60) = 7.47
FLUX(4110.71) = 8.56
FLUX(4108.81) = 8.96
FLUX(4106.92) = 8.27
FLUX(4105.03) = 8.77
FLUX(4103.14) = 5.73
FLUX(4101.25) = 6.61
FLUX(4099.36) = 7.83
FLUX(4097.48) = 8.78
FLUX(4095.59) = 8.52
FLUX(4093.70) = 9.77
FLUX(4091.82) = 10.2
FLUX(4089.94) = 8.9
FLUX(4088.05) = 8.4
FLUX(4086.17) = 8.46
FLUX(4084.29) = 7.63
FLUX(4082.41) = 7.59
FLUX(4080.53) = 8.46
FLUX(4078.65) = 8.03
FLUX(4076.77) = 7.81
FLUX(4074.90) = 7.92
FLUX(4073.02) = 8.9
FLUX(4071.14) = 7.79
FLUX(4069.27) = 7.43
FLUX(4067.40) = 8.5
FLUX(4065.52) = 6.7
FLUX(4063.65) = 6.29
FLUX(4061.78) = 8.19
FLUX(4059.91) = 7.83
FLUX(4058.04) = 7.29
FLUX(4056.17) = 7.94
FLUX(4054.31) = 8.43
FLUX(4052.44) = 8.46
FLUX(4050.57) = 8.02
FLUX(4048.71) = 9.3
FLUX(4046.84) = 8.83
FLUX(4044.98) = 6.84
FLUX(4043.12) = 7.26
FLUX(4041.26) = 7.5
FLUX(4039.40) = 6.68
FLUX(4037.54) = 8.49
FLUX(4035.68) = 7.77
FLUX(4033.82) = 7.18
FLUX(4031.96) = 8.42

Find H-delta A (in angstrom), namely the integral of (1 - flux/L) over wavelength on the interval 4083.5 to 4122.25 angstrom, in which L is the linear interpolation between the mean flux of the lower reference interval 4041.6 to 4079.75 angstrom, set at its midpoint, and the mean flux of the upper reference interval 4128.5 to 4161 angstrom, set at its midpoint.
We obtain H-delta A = -1.6 angstrom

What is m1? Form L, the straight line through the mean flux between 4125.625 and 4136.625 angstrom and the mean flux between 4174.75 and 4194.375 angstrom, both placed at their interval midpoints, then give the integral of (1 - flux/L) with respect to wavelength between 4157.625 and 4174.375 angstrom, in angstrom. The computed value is -1.0 angstrom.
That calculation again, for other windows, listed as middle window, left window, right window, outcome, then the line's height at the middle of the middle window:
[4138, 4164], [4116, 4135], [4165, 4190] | -0.7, 7.91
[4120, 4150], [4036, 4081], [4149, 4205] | -0.5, 7.89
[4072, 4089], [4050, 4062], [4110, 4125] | -0.1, 8.09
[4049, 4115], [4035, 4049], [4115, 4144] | -1.3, 7.93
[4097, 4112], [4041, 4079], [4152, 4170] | 0.1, 7.96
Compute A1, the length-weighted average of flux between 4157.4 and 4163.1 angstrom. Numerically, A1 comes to 8.36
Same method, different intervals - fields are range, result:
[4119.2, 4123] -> 7.96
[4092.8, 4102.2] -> 8.29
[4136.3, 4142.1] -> 8.92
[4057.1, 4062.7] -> 7.77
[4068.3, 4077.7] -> 7.98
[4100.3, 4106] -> 7.04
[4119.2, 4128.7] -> 7.84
